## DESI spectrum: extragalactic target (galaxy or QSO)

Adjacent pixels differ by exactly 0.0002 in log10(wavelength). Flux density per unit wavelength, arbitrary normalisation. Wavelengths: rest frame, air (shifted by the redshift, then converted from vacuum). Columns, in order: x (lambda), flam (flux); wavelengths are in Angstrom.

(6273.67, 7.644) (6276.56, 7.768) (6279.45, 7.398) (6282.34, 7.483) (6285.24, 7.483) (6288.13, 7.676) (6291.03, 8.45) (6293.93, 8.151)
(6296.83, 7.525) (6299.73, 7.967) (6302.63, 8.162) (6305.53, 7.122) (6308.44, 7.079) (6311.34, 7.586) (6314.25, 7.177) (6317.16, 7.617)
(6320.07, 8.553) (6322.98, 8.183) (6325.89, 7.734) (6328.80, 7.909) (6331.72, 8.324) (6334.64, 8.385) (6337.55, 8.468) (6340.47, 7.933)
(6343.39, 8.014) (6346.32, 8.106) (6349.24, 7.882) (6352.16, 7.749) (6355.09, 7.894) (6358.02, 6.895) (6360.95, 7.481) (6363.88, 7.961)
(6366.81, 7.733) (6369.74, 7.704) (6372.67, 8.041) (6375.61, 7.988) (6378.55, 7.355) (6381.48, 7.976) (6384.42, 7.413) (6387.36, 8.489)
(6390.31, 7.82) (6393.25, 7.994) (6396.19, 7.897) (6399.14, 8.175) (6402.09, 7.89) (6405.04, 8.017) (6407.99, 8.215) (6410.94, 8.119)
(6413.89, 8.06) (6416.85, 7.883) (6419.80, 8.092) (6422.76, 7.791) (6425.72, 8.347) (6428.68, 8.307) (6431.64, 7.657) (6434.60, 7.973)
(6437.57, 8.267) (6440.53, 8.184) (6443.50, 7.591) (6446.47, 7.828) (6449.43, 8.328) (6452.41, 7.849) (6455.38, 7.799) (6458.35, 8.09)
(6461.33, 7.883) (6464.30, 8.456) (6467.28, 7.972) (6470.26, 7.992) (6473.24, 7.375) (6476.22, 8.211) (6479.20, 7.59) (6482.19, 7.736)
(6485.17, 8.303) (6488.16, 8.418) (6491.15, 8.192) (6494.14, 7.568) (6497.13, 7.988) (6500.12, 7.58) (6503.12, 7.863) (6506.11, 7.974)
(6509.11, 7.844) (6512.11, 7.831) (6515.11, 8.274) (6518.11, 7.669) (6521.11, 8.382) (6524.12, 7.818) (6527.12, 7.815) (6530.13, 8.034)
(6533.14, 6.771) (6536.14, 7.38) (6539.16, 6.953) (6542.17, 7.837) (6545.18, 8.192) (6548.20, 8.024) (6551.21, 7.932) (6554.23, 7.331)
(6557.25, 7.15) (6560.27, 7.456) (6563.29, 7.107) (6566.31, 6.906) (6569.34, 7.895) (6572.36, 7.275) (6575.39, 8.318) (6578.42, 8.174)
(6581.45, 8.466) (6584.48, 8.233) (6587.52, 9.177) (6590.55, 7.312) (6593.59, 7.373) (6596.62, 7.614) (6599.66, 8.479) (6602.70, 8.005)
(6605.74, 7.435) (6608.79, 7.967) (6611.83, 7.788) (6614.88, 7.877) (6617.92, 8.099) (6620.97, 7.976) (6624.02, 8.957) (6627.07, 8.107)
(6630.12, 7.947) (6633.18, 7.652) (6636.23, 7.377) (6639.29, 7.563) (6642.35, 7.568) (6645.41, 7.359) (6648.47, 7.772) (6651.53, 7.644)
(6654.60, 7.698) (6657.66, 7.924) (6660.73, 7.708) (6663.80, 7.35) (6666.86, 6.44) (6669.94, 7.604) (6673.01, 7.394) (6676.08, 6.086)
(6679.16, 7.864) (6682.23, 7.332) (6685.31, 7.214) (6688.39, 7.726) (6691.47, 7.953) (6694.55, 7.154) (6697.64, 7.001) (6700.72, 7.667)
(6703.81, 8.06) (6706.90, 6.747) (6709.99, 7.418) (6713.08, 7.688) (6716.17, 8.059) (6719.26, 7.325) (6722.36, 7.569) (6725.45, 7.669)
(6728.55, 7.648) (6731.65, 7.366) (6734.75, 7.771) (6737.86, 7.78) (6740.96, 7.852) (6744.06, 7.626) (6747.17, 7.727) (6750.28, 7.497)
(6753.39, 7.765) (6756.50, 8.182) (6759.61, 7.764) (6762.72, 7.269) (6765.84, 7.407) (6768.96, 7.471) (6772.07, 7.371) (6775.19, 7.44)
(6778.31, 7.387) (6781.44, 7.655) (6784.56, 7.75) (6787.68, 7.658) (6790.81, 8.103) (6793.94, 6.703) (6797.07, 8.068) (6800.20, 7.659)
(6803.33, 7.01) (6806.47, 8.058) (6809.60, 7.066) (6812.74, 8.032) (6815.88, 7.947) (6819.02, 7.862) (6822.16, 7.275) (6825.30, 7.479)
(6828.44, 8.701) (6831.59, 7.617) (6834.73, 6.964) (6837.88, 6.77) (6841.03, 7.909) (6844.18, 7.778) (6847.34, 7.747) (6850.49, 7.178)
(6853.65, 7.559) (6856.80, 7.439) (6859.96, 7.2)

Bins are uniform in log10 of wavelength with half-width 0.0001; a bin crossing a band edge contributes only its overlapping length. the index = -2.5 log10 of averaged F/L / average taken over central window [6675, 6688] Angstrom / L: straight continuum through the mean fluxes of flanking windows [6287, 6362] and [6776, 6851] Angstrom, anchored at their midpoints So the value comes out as 0.07 mag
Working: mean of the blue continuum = 7.85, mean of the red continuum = 7.6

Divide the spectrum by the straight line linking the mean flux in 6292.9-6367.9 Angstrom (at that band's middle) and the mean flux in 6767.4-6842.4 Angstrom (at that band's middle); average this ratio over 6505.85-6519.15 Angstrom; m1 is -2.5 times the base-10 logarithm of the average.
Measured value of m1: -0.03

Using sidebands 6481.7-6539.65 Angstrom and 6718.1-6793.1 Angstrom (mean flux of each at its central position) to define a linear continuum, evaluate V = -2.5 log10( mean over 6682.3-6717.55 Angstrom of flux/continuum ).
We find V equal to 0.023 mag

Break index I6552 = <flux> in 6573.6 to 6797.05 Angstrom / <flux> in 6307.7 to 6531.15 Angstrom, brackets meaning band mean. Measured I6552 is 1.0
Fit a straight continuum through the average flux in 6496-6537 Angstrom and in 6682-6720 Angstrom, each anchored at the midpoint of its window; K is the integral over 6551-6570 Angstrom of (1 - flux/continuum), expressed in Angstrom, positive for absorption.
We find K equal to 0.97 Angstrom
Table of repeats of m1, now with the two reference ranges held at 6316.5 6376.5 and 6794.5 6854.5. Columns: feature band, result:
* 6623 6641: -0.02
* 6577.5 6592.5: -0.07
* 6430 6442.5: -0.02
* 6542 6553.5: -0.02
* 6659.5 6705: 0.05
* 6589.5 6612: 0.00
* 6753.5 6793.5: 0.00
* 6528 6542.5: 0.06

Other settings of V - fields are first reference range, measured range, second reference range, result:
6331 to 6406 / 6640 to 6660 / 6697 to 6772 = 0.00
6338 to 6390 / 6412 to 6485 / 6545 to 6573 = -0.04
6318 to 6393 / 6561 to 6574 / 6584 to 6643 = 0.09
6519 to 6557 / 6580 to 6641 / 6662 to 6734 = -0.06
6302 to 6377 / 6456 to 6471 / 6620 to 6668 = -0.04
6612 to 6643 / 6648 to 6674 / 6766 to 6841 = 0.05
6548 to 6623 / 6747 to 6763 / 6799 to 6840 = -0.01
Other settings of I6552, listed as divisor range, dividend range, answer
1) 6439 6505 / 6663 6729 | 0.93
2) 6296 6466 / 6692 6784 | 0.96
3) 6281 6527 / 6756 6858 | 0.96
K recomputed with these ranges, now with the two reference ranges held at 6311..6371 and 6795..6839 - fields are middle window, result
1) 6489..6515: -0.4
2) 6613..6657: -0.7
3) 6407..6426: -0.5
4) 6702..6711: 0.3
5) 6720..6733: 0.2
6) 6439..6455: -0.3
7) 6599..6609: -0.3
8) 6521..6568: 1.3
